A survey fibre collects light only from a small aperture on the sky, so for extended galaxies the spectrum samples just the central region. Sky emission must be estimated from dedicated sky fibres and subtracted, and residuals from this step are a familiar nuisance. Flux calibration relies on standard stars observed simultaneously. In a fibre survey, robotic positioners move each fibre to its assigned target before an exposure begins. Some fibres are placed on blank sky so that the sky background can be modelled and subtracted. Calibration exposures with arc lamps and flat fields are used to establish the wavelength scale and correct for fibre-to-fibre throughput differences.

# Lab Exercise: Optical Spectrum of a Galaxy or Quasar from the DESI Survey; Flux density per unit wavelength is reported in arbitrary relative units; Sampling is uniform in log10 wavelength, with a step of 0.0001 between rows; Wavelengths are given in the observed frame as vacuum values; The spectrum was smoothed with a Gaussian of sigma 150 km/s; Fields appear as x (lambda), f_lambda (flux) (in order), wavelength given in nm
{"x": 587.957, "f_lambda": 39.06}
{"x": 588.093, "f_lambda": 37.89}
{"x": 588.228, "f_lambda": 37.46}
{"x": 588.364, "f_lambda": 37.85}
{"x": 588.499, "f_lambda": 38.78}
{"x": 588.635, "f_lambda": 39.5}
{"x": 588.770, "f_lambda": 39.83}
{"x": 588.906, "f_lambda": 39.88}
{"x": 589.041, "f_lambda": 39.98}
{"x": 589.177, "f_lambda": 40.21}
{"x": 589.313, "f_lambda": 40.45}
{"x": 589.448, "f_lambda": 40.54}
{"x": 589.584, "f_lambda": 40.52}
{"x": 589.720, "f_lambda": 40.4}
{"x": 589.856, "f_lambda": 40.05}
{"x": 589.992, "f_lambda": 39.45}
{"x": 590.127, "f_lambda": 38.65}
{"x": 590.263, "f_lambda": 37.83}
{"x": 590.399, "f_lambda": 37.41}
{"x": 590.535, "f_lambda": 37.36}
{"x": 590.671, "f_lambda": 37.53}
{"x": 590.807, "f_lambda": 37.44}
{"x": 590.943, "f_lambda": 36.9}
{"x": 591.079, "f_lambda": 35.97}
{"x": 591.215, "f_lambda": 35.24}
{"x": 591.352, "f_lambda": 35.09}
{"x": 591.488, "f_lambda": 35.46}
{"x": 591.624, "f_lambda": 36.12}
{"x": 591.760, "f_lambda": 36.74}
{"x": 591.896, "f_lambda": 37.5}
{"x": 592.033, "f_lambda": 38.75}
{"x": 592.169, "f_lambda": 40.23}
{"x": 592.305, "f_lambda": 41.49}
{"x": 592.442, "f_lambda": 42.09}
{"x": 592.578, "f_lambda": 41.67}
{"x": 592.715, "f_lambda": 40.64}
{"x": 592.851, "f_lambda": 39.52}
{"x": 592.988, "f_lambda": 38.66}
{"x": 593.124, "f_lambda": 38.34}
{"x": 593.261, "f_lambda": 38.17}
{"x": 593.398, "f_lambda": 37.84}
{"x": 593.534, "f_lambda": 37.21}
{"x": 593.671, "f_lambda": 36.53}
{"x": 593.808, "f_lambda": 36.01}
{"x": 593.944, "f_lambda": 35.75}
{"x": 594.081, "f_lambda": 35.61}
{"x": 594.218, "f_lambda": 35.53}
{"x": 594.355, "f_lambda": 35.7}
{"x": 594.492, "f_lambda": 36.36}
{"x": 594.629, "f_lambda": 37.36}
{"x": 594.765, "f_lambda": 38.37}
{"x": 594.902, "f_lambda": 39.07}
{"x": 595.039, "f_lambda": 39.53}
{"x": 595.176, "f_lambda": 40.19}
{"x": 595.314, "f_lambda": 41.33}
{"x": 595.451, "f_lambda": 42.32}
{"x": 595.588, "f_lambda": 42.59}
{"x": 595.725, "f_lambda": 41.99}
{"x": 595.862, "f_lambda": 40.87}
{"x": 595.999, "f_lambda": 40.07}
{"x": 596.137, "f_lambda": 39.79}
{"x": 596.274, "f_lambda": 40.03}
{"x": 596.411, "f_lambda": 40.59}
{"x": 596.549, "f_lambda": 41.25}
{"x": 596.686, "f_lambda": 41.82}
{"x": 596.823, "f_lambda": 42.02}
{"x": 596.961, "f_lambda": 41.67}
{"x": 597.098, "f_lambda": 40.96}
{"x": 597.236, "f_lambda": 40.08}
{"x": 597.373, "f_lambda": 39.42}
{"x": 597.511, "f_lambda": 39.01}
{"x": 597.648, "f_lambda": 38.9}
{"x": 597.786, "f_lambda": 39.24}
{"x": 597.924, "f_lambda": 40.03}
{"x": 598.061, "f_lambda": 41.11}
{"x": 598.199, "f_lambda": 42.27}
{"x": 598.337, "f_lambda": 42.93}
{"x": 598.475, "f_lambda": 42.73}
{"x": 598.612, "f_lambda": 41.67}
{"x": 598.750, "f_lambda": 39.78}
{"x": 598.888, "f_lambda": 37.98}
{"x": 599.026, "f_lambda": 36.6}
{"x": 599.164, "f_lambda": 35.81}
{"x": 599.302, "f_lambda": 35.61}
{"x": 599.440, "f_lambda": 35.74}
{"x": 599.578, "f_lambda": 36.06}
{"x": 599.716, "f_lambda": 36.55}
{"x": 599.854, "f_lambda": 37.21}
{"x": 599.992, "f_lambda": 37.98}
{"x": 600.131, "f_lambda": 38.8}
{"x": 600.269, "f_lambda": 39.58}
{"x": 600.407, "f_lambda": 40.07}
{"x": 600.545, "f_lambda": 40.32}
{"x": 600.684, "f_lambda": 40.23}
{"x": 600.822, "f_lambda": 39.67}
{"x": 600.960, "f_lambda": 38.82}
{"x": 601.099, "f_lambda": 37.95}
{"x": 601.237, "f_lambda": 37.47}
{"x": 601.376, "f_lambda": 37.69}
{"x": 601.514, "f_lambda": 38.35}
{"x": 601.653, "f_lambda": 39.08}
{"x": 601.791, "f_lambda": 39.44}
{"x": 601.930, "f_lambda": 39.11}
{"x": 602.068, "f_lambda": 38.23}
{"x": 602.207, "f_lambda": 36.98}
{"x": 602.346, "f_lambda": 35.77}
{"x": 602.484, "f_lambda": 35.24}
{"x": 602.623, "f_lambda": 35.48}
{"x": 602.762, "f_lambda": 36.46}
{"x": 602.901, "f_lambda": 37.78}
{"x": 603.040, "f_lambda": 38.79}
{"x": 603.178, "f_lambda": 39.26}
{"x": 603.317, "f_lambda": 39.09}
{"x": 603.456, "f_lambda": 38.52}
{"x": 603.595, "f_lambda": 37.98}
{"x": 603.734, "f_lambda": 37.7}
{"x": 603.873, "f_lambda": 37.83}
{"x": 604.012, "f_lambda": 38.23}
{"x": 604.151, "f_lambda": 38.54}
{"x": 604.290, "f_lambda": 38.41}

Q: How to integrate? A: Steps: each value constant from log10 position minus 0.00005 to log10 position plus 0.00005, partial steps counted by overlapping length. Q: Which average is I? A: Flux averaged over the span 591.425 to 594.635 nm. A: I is 37.9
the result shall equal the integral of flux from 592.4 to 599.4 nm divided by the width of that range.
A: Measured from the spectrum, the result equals 39.4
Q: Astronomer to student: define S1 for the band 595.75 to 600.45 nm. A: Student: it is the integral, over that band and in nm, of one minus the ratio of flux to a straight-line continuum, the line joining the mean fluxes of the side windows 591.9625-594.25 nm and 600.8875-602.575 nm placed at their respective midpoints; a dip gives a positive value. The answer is -0.18 nm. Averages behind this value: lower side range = 38.5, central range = 39.6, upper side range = 37.8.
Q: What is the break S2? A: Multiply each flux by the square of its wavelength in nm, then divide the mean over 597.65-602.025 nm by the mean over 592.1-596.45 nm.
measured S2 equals 1.0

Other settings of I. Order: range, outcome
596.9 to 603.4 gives 38.7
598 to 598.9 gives 41.4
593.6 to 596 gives 38.6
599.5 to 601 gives 38.6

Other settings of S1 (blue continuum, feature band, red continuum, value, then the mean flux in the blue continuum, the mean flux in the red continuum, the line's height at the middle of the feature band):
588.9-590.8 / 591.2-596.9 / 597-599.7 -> 0.051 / 39.2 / 39.2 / 39.2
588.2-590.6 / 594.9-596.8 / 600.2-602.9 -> -0.109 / 39.3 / 38.2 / 38.7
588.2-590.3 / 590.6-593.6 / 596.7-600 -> 0.101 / 39.5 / 39.3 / 39.5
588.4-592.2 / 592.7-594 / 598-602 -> 0.024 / 38.3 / 38.8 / 38.5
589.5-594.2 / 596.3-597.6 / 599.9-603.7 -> -0.086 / 38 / 38.3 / 38.2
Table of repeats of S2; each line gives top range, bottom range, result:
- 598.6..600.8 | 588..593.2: 1.01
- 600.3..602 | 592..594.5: 1.05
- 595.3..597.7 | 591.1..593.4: 1.08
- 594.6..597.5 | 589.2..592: 1.09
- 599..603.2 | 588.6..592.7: 1.01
